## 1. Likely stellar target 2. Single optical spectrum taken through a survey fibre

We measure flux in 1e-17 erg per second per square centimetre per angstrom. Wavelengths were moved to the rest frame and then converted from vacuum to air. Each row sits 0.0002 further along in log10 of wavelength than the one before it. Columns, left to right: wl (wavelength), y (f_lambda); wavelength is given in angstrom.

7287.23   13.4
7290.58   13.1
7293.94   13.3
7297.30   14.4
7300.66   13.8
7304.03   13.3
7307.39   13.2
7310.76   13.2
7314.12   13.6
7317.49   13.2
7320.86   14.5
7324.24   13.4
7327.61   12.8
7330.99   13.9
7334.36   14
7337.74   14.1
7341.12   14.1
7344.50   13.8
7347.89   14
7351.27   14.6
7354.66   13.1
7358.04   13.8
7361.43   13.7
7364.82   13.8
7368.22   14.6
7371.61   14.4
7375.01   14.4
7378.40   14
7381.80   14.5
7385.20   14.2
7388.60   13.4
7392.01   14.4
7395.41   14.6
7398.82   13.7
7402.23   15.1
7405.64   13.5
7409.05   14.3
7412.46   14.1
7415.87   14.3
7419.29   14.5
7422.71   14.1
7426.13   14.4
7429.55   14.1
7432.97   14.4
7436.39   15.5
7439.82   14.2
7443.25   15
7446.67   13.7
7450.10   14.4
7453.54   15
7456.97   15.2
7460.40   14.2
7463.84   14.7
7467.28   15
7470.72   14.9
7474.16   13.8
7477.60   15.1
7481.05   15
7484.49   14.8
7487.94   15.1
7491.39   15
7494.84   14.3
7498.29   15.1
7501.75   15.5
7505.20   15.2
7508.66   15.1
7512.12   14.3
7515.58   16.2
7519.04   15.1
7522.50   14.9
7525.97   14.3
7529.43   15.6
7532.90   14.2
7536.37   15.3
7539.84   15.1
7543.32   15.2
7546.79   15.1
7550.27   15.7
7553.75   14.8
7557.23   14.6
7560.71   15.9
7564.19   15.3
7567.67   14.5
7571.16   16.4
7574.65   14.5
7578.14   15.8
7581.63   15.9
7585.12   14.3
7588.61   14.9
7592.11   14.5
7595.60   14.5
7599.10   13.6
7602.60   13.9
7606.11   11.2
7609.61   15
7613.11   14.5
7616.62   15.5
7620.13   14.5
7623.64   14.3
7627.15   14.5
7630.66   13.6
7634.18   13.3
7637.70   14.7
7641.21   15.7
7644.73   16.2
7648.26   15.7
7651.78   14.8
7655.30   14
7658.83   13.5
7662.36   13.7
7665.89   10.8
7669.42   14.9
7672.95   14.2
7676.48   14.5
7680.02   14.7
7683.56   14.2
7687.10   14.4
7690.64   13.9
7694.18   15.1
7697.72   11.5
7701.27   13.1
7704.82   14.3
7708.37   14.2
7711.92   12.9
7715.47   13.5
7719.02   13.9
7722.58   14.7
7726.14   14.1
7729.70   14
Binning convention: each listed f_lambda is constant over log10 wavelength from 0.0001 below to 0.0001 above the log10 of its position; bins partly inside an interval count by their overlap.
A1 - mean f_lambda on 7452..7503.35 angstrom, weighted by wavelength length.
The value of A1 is 14.8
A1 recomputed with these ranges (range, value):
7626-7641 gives 14.2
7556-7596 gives 15.1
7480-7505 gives 15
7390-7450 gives 14.3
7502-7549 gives 15.1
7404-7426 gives 14.2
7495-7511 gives 15.1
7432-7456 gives 14.6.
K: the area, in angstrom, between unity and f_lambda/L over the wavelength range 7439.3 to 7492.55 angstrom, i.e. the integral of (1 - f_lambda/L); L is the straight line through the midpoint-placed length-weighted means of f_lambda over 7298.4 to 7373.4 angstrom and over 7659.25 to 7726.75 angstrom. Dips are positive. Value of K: -3.5 angstrom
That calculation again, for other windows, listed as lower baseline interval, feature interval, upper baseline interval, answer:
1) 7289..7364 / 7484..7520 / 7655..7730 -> -3.48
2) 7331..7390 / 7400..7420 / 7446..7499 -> 0.08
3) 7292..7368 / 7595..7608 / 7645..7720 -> 0.63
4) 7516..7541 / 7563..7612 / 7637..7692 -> 0.47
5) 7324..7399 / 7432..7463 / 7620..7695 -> -1.21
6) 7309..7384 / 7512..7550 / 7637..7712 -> -2.83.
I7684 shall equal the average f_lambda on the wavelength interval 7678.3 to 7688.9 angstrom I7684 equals 14.4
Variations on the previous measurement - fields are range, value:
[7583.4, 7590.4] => 14.6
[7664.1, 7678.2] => 13.6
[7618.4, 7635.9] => 14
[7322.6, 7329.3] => 13.1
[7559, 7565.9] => 15.6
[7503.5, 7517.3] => 15.2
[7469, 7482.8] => 14.7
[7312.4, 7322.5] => 13.8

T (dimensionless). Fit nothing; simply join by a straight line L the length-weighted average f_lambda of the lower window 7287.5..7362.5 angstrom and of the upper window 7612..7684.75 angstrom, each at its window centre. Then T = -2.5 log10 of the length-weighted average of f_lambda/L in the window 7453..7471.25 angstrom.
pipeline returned -0.06 mag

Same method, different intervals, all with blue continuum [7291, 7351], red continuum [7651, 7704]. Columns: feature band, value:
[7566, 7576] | -0.10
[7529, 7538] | -0.09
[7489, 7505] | -0.09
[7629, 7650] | -0.08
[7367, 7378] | -0.05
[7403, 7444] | -0.05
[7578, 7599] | -0.08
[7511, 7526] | -0.10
